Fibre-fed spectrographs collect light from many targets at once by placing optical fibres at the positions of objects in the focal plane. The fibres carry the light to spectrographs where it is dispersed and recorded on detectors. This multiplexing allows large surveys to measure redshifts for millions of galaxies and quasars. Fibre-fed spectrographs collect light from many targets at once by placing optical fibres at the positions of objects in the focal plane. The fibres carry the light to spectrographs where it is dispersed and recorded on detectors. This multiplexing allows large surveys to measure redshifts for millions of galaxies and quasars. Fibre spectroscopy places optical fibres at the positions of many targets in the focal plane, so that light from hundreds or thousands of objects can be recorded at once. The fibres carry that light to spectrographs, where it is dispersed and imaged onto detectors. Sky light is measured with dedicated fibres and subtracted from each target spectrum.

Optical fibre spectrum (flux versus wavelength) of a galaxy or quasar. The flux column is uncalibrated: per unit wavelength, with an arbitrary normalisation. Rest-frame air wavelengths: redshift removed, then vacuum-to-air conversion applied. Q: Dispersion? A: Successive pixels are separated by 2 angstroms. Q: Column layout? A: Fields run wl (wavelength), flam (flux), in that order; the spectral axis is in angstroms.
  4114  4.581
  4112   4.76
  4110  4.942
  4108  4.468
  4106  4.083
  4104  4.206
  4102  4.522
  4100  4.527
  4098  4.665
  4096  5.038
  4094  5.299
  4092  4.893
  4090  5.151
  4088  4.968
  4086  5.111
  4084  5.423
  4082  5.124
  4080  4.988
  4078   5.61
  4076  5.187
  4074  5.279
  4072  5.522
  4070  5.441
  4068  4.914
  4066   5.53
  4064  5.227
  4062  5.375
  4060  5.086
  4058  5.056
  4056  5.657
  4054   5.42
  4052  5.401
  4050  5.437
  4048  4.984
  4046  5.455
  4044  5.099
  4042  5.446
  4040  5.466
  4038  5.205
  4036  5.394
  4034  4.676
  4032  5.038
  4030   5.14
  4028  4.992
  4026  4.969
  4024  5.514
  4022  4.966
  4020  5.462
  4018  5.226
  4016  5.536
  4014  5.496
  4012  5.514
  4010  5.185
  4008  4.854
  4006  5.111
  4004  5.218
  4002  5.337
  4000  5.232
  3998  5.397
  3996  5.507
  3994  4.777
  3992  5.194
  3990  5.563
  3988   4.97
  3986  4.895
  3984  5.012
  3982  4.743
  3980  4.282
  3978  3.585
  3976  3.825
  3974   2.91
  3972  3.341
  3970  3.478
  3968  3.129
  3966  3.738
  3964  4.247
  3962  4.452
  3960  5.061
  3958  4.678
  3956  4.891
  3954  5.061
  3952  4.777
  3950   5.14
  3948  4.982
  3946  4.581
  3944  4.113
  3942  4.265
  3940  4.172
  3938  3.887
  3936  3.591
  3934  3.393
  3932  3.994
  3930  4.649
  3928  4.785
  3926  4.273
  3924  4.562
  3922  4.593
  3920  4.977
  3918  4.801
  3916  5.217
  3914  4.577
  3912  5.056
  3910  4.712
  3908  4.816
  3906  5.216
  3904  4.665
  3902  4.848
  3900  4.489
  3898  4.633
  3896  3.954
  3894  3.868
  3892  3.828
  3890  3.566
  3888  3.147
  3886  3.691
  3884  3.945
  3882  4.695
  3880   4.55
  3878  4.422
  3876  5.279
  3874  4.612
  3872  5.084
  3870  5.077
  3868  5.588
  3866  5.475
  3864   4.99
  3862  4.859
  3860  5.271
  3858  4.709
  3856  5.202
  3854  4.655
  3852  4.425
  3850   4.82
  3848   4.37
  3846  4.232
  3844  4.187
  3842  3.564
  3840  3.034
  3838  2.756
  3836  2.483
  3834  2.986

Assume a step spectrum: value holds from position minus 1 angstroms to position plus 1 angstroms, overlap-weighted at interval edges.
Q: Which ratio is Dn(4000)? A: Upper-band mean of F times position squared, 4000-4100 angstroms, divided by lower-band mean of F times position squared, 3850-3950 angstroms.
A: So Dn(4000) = 1.24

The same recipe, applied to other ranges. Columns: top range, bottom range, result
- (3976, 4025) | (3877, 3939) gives 1.22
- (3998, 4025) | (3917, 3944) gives 1.28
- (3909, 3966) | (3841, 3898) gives 1.04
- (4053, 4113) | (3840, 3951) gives 1.23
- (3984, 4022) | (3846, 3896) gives 1.23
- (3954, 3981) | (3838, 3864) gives 0.97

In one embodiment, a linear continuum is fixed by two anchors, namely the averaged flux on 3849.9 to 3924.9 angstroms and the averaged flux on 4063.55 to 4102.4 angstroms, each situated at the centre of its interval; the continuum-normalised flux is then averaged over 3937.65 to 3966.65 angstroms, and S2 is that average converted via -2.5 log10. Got 0.06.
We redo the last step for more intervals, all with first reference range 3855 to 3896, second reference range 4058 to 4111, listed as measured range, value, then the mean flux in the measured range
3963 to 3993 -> 0.15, 4.19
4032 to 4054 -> -0.07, 5.25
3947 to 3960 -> -0.04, 4.93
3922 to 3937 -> 0.12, 4.21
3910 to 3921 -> -0.06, 4.91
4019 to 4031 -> -0.06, 5.17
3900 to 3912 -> -0.04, 4.84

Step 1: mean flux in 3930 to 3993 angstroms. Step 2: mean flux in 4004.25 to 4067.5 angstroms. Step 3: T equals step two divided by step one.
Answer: 1.21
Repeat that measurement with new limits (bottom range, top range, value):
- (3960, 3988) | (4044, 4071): 1.31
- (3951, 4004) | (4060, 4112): 1.10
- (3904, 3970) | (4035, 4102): 1.16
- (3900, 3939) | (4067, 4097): 1.14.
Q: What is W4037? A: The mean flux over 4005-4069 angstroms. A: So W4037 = 5.24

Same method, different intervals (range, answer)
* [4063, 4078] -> 5.32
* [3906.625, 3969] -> 4.49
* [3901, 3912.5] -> 4.88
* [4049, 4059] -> 5.39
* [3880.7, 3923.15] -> 4.44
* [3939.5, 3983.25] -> 4.25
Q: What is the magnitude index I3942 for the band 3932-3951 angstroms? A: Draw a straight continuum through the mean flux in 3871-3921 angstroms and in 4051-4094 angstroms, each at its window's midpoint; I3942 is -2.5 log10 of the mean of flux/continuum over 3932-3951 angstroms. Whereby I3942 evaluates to 0.12 mag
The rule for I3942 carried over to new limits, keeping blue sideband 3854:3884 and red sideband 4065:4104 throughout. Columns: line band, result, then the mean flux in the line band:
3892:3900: 0.193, 4.15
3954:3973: 0.200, 4.16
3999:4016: -0.047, 5.26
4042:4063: -0.049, 5.3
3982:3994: -0.009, 5.07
